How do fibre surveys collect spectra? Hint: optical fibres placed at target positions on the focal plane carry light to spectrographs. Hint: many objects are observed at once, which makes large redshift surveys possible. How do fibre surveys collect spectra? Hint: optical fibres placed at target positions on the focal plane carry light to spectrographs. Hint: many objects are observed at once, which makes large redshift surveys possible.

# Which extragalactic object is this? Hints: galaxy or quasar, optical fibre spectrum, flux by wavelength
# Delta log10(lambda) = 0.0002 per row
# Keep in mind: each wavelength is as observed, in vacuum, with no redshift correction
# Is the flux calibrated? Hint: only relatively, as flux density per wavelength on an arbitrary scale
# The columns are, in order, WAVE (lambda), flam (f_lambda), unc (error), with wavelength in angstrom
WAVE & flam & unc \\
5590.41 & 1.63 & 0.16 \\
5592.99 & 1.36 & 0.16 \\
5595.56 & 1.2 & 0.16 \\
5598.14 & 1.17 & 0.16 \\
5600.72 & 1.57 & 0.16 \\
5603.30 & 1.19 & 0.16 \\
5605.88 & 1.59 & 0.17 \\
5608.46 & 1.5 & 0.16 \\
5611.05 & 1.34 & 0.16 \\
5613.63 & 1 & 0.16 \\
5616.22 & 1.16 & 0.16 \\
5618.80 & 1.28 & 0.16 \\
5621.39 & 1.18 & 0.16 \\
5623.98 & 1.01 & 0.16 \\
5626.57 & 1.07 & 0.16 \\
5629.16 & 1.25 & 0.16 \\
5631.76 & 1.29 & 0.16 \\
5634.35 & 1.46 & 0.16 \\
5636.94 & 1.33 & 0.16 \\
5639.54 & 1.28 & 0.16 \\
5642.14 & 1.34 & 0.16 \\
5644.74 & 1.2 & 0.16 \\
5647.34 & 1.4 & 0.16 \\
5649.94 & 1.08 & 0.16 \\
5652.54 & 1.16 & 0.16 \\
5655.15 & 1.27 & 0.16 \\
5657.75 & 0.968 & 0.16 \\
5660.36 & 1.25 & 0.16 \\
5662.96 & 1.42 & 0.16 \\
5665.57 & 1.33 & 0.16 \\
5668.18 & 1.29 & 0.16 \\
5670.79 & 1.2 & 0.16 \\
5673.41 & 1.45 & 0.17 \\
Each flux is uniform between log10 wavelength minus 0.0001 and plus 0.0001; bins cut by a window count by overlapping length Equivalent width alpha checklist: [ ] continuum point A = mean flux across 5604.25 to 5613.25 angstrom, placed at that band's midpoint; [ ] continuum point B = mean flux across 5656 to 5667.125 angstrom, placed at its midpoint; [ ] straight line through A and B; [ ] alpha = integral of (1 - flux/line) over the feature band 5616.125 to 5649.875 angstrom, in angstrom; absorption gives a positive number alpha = 2.3 angstrom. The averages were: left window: 1.42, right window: 1.25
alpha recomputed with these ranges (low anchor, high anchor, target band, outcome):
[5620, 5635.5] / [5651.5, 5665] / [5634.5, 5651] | -1.00 angstrom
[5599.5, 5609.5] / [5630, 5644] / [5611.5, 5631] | 3.43 angstrom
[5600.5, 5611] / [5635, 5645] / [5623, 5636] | 1.17 angstrom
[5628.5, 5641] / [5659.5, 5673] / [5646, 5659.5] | 1.42 angstrom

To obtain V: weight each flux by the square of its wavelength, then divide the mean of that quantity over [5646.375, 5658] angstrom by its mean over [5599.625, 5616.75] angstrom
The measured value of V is 0.90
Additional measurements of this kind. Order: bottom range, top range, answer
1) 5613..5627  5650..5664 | 1.08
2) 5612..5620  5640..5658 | 1.07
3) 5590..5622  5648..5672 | 0.95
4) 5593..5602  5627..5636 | 1.00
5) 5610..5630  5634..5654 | 1.11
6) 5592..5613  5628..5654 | 0.96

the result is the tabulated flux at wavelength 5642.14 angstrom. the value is 1.34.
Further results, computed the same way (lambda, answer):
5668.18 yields 1.29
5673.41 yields 1.45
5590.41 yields 1.63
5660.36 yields 1.25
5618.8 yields 1.28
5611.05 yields 1.34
